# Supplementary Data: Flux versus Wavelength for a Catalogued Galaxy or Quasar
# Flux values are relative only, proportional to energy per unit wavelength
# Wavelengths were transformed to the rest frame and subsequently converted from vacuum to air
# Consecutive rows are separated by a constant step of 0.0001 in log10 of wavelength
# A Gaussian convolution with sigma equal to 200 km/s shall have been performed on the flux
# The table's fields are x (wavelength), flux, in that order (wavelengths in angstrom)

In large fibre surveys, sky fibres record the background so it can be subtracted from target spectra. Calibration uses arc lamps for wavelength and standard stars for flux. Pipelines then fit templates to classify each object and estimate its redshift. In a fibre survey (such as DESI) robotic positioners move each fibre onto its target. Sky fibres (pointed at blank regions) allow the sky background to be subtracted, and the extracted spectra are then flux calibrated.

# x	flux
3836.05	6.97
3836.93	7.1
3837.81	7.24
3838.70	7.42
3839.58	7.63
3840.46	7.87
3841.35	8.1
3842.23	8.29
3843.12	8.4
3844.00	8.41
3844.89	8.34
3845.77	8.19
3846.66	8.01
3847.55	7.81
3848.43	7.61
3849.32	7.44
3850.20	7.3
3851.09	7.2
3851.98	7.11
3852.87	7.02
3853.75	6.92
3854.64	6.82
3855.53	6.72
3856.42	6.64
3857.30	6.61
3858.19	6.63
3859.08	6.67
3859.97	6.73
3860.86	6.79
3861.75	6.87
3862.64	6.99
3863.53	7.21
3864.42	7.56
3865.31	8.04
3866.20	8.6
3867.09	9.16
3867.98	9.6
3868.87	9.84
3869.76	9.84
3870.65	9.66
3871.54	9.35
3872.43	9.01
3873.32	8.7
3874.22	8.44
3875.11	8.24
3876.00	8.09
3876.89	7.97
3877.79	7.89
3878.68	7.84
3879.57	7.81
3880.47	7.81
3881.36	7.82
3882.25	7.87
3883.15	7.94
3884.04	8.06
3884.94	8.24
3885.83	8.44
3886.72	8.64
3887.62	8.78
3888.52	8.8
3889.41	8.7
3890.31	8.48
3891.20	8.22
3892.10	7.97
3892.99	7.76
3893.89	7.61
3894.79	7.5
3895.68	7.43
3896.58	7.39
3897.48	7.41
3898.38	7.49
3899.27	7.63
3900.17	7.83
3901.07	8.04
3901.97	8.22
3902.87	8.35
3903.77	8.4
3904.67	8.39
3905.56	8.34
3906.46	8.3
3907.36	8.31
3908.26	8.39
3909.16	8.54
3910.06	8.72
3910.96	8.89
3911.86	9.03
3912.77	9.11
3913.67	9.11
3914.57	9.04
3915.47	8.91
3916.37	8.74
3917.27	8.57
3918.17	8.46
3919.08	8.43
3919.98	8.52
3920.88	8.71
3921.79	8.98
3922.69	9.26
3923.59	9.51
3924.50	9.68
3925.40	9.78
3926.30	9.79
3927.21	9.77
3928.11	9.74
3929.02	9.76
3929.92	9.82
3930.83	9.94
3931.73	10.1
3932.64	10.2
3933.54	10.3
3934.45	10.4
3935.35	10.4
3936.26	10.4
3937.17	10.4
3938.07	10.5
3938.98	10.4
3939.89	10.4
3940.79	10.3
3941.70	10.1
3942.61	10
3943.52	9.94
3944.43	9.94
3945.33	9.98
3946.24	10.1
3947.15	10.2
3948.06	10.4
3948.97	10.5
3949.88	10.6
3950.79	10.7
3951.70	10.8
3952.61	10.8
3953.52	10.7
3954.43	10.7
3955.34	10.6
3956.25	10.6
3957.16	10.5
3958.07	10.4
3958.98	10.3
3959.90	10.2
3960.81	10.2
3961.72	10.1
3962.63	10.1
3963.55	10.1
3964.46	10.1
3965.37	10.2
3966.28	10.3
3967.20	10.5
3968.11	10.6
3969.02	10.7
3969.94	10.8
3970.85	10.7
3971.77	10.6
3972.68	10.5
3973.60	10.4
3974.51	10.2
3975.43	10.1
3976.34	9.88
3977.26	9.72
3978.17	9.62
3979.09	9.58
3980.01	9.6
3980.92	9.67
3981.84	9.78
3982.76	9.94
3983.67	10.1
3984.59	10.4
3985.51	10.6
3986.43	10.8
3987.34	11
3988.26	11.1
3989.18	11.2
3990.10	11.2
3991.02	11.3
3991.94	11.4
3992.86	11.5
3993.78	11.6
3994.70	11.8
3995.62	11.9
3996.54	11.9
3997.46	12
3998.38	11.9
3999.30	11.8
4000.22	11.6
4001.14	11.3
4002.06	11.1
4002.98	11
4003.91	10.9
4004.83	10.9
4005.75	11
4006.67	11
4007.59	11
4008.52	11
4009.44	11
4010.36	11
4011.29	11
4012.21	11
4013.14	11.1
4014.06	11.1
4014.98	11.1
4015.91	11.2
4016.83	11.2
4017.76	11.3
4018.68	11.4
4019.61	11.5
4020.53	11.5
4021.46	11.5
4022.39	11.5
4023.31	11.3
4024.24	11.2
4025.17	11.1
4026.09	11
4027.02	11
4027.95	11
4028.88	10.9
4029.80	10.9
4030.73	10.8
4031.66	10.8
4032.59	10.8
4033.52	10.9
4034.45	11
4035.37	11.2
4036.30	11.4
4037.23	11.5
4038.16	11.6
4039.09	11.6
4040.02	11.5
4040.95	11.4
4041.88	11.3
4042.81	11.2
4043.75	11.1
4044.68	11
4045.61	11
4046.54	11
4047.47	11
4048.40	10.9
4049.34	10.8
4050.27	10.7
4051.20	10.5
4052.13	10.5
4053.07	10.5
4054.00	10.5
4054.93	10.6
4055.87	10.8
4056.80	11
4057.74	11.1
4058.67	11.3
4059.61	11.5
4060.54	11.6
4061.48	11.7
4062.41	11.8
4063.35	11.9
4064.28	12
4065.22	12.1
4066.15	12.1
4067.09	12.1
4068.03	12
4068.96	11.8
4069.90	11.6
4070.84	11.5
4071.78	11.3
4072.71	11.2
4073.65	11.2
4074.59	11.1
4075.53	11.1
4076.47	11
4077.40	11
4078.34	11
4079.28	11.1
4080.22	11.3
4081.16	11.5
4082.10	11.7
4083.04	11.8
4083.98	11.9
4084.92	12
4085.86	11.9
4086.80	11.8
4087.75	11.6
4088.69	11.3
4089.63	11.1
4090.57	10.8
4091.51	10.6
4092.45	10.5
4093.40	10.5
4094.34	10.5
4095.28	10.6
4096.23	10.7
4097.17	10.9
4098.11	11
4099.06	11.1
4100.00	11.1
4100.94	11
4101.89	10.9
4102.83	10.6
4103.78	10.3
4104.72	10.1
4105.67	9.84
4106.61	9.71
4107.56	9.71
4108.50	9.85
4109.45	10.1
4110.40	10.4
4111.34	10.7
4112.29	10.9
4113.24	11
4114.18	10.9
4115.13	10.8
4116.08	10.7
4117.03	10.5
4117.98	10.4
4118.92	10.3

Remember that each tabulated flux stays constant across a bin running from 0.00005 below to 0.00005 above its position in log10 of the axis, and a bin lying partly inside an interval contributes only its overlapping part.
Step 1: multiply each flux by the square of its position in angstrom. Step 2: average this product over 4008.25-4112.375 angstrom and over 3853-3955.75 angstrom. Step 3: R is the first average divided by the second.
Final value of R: 1.36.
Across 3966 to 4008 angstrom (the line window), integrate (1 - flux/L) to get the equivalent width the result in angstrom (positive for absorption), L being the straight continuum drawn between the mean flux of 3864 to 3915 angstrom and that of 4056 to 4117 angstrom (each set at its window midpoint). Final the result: -4.65 angstrom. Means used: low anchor 8.36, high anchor 11.1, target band 10.8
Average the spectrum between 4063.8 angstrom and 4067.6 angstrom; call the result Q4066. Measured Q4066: 12.1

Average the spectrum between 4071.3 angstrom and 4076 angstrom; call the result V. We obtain 11.2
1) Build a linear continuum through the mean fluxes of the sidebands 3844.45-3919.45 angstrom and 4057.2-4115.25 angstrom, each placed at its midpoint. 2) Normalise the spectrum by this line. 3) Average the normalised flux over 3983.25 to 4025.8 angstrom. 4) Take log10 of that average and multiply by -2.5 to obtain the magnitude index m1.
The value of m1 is -0.14 mag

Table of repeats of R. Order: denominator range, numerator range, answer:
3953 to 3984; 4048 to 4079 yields 1.15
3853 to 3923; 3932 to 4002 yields 1.35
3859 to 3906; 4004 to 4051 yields 1.47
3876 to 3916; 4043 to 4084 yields 1.49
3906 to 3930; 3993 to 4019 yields 1.31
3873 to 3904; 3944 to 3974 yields 1.34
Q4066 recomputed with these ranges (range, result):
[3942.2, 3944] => 9.95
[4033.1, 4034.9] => 10.9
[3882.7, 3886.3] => 8.19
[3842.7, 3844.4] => 8.43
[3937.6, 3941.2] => 10.4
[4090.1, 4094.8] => 10.6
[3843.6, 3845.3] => 8.35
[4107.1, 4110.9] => 10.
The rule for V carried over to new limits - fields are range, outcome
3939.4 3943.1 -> 10.2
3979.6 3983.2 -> 9.75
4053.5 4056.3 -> 10.6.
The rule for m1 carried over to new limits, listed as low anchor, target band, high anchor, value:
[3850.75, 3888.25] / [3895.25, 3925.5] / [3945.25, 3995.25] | 0.06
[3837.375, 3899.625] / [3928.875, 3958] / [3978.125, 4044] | -0.08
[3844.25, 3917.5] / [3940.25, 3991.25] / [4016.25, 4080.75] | -0.08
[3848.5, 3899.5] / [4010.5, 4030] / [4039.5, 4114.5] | -0.10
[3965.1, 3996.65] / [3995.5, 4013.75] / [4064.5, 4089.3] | -0.04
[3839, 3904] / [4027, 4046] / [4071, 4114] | -0.10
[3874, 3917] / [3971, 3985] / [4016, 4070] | -0.01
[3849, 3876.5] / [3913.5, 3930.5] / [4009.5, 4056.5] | -0.03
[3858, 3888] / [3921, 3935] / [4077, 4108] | -0.11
